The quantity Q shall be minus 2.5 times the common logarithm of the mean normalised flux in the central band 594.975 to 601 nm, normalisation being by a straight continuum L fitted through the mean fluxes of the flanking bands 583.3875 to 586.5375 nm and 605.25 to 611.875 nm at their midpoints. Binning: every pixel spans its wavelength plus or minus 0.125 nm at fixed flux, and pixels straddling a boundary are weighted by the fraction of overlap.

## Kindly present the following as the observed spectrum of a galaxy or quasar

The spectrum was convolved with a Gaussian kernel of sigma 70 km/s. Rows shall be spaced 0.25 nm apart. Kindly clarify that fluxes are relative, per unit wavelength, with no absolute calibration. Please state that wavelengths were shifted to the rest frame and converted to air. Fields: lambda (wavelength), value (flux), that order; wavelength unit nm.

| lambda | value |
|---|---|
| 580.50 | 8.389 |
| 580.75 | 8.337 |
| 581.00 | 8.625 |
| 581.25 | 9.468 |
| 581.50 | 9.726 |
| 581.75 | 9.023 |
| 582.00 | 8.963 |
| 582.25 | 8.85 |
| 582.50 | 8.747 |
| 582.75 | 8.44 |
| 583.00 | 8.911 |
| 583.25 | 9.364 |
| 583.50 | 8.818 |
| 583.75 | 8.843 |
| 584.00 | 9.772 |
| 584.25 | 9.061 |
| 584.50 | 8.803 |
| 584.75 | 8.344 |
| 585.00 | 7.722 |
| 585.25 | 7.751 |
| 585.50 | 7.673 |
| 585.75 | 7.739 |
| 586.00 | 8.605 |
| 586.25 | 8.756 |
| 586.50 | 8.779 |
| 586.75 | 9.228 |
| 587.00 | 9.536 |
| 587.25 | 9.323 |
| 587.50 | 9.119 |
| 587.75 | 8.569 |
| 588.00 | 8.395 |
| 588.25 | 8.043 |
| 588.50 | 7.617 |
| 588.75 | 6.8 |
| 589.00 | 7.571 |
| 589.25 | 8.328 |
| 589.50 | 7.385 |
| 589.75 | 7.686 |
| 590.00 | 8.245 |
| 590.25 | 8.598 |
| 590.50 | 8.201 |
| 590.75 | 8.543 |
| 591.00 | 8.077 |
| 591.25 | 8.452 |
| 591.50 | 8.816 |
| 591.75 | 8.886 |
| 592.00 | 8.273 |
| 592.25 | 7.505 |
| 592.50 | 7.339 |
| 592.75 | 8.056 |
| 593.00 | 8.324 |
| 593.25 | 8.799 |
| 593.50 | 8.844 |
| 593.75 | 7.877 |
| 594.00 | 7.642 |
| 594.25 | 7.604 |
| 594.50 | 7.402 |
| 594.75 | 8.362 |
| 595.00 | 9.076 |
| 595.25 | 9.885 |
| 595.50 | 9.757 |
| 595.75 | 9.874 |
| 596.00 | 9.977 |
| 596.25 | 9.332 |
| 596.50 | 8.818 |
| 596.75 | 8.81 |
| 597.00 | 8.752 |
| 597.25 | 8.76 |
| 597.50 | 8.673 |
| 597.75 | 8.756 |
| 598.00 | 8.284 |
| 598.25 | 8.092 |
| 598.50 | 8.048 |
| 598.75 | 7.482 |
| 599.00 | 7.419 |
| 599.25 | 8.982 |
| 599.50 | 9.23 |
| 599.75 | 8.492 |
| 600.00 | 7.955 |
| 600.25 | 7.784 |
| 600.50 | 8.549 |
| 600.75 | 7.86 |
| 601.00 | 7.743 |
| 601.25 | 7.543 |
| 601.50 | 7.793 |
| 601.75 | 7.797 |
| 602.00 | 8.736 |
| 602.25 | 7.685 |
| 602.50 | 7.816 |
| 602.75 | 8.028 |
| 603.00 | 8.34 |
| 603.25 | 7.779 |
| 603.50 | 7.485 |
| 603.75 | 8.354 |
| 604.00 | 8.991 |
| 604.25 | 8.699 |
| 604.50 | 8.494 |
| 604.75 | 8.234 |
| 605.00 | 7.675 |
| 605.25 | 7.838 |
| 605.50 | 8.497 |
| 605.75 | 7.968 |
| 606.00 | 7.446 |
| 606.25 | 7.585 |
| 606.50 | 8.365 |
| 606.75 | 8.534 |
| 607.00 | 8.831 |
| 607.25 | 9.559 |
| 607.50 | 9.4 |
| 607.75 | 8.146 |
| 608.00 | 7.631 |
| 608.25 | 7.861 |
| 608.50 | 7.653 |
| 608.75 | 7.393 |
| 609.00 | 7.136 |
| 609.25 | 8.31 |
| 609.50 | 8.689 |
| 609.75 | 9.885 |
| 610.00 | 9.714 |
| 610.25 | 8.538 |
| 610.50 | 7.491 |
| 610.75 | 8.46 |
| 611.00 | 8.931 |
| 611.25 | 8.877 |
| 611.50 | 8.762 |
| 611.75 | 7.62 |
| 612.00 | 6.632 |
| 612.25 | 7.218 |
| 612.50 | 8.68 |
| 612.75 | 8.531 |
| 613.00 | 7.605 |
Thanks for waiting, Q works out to -0.03 mag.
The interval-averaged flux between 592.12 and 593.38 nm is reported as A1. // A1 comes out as 8.01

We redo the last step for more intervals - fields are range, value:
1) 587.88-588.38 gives 8.21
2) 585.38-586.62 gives 8.31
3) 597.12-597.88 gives 8.73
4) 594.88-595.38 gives 9.49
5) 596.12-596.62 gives 9.09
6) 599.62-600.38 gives 8.09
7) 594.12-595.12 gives 8.1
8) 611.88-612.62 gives 7.51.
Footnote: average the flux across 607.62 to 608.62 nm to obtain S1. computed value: 7.83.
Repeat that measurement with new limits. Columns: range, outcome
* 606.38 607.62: 8.94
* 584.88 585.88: 7.73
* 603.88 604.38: 8.84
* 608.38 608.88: 7.52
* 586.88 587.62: 9.33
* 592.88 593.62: 8.66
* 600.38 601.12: 8.05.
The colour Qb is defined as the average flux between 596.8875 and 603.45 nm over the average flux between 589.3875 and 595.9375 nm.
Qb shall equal 1.0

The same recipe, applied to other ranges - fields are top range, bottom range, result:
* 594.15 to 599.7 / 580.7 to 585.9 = 1.00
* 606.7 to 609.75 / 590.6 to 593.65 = 1.00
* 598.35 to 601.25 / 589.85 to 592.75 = 0.98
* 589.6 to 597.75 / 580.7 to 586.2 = 0.98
